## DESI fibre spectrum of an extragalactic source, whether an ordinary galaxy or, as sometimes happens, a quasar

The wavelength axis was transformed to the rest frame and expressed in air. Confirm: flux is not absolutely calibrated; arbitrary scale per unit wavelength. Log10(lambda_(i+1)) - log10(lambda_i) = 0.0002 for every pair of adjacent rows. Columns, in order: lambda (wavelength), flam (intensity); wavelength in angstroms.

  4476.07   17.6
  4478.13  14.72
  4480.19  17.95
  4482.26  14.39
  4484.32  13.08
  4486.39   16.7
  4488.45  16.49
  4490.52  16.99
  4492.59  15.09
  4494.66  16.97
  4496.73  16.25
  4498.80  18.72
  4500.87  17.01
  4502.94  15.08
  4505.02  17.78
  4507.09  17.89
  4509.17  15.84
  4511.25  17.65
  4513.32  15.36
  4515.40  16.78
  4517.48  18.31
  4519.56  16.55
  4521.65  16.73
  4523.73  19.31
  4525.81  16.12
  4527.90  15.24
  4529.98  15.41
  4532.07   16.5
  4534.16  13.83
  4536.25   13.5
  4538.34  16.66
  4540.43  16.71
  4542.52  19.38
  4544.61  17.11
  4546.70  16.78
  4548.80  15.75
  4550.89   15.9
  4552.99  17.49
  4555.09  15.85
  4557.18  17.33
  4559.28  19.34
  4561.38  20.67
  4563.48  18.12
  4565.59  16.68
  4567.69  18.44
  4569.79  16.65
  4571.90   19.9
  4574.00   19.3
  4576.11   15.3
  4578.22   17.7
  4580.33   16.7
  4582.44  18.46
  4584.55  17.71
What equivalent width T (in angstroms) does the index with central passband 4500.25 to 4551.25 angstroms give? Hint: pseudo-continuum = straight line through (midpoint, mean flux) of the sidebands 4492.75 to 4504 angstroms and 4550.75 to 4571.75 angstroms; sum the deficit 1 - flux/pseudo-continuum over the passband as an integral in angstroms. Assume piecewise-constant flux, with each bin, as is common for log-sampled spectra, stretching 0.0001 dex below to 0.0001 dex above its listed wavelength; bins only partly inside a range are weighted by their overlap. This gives 1.9 angstroms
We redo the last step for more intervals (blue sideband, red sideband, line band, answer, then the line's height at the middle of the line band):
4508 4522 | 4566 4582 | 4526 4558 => 1.8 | 17.2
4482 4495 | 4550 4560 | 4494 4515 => -1.1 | 16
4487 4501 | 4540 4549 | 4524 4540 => 1.5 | 17.2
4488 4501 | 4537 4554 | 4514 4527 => -0.3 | 16.9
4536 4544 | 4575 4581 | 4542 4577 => -1.9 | 16.7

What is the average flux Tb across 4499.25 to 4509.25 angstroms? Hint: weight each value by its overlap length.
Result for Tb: 16.9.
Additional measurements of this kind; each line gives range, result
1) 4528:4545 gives 16.1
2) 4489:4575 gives 17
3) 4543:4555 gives 16.7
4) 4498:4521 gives 17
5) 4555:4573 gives 18.2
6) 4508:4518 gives 16.7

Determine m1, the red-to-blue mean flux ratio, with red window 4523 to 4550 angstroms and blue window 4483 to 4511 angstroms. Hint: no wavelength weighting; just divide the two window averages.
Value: 1.0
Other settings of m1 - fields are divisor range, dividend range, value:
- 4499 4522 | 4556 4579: 1.07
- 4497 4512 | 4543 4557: 0.98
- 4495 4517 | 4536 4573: 1.03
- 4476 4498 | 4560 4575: 1.16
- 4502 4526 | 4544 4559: 0.98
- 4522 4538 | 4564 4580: 1.12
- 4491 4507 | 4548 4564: 1.05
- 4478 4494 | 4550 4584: 1.13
